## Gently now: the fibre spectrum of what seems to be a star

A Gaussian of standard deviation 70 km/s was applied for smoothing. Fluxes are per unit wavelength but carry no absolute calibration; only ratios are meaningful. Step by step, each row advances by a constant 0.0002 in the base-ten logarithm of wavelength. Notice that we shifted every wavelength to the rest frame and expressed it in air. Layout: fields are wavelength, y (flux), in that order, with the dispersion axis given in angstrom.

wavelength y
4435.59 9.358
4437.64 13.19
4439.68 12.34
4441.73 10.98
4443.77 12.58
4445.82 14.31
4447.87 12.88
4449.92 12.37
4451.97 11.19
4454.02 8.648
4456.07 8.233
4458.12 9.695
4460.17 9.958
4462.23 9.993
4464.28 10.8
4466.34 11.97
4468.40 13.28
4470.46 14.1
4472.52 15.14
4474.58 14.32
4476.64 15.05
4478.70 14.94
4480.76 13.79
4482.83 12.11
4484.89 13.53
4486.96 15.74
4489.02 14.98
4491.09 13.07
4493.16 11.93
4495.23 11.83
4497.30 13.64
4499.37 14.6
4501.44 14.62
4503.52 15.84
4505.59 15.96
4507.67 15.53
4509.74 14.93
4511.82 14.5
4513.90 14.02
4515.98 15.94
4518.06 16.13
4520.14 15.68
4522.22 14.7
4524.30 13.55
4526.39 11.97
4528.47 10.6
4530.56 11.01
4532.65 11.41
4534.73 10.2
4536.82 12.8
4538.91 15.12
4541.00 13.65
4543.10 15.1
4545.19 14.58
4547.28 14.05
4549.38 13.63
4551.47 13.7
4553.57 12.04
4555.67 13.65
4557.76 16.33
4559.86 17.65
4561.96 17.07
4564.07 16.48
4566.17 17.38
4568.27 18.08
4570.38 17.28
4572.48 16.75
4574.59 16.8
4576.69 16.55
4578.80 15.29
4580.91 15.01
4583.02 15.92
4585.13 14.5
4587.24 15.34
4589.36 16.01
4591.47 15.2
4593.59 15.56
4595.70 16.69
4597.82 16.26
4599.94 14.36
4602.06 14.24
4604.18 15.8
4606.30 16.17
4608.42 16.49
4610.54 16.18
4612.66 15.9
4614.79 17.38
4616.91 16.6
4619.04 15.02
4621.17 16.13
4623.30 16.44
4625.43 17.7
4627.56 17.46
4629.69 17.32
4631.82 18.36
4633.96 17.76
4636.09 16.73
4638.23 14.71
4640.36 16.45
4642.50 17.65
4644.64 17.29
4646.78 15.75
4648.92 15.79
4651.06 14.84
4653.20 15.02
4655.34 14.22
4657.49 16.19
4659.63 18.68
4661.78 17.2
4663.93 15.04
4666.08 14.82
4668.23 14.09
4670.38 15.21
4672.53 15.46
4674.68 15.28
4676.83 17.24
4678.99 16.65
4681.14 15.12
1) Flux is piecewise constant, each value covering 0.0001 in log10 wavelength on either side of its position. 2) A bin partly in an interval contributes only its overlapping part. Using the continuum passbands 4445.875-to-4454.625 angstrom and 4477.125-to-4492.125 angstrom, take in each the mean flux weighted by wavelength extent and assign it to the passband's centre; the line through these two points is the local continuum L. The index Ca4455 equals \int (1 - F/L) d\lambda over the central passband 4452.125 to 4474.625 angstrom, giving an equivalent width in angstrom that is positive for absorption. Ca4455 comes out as 2.4 angstrom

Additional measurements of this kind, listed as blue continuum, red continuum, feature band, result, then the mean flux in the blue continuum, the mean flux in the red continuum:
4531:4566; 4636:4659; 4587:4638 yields -3.2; 14.2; 15.9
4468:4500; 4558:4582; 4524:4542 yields 3.8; 13.9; 16.7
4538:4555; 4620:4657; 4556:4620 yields -4.5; 14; 16.4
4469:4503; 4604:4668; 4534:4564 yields 1.2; 14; 16.3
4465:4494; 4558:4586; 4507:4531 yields 1.4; 13.8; 16.5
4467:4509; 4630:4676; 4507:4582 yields 0.7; 14.2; 16.1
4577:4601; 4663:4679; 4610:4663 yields -3.7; 15.5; 15.4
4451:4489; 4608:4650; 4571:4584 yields -0.7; 12.4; 16.7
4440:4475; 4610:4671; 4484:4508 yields -2.9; 11.8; 16.3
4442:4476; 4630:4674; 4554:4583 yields -4.3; 11.9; 16.1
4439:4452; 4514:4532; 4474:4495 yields -1.3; 12.5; 13.7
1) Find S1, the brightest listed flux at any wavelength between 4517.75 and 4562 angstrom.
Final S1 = 17.65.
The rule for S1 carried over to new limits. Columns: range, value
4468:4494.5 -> 15.74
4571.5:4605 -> 16.8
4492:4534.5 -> 16.13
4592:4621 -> 17.38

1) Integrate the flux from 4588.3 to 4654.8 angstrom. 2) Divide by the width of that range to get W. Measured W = 16.2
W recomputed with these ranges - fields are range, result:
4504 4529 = 14.6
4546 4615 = 15.7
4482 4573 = 14.4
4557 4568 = 17.1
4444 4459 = 11.1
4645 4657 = 15.3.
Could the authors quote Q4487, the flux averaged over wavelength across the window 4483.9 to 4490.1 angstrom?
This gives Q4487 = 14.7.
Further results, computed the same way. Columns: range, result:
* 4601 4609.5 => 15.7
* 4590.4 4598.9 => 15.9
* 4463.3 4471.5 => 12.5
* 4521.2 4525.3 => 14.1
